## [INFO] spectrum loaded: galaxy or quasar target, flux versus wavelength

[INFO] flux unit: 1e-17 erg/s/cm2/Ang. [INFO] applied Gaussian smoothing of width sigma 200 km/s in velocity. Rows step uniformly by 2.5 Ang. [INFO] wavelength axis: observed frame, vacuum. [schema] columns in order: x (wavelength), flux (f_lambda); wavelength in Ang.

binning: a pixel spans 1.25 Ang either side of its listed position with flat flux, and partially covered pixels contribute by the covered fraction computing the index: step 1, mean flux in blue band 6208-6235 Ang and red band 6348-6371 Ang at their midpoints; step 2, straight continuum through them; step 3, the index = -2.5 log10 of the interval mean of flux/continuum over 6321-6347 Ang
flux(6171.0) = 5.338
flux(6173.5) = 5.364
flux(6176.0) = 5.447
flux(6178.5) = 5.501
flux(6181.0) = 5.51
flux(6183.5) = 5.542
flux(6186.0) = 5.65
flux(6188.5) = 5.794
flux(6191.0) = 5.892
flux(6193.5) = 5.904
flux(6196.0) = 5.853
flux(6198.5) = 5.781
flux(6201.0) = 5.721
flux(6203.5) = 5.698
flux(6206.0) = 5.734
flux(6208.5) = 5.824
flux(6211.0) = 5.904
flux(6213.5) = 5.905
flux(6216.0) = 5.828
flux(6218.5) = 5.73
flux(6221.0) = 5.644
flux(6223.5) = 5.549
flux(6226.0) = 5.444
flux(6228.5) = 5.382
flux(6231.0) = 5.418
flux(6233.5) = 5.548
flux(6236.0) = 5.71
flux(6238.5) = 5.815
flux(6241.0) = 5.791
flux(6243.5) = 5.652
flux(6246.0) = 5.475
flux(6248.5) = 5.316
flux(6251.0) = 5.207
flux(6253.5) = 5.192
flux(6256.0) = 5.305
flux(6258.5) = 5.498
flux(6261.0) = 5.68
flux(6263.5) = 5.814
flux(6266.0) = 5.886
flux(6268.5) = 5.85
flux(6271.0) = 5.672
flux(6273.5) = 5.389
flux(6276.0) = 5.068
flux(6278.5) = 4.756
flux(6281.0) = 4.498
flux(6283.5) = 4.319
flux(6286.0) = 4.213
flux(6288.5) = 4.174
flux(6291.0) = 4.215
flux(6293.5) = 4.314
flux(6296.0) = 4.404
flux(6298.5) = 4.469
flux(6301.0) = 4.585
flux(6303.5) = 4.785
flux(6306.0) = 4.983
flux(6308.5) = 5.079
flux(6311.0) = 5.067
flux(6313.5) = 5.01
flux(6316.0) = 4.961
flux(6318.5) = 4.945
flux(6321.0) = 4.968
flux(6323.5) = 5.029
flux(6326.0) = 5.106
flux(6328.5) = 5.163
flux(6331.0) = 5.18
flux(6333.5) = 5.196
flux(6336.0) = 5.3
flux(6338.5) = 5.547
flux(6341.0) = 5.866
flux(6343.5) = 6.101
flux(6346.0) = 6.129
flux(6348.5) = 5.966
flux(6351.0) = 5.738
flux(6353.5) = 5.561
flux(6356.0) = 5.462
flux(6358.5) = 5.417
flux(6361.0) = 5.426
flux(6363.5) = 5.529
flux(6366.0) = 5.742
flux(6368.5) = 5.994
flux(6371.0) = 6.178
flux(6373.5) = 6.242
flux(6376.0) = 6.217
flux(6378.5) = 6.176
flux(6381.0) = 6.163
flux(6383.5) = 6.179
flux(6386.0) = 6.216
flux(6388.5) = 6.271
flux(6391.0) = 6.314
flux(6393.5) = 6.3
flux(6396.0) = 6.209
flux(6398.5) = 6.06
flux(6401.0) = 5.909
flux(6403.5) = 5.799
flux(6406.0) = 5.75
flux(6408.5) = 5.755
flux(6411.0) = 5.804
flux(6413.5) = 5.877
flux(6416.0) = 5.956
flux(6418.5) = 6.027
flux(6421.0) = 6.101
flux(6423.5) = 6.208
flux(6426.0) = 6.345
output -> 0.05 mag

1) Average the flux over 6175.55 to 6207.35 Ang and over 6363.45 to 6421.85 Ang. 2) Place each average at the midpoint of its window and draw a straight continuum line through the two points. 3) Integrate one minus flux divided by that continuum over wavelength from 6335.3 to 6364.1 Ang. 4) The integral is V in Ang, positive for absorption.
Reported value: 1.4 Ang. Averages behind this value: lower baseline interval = 5.7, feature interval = 5.68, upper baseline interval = 6.04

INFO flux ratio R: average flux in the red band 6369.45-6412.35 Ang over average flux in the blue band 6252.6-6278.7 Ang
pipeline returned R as 1.11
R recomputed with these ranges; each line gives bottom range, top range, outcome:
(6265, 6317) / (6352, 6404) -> 1.23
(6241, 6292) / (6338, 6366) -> 1.10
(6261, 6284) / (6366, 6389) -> 1.16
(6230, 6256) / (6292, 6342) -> 0.91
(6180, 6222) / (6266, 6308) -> 0.83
